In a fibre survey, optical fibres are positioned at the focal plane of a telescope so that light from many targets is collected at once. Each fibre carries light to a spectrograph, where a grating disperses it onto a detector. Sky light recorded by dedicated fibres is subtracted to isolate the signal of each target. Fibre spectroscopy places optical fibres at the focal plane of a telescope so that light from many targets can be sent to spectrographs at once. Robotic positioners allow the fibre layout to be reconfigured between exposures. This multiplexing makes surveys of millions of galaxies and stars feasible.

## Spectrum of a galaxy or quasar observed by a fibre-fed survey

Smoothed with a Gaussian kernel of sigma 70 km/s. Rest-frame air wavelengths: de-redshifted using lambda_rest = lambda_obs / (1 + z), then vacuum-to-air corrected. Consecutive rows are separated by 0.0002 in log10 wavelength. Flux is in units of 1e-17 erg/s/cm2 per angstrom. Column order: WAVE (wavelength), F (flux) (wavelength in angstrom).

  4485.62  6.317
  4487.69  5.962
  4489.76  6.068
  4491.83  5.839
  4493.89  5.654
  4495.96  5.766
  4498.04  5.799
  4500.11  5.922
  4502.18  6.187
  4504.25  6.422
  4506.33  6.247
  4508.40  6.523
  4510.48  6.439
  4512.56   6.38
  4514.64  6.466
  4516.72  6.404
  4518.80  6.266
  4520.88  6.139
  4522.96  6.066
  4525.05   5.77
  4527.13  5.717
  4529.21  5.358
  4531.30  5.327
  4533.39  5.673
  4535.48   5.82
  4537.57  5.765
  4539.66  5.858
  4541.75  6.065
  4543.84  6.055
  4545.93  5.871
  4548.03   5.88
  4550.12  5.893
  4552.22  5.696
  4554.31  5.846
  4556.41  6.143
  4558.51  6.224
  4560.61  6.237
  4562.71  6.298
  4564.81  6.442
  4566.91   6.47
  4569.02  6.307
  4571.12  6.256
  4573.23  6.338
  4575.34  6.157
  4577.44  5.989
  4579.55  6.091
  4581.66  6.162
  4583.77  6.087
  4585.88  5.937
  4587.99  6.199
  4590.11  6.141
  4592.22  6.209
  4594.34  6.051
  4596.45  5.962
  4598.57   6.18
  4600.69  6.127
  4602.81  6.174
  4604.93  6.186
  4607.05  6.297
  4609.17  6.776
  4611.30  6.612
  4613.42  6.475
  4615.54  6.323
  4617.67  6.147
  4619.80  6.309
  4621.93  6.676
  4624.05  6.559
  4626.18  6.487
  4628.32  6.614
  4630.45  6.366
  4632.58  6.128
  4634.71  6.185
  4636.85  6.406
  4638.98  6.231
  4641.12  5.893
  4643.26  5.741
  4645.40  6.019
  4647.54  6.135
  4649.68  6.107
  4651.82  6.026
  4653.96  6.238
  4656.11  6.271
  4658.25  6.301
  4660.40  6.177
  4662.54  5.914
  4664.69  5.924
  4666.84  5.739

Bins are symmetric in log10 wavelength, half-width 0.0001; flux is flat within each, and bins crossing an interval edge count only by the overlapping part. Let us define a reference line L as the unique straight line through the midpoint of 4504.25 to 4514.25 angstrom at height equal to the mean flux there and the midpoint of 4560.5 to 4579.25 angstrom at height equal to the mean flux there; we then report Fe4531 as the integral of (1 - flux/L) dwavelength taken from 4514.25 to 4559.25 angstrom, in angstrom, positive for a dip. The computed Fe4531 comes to 3.0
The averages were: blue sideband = 6.4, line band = 5.91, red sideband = 6.27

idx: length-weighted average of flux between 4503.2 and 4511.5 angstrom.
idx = 6.41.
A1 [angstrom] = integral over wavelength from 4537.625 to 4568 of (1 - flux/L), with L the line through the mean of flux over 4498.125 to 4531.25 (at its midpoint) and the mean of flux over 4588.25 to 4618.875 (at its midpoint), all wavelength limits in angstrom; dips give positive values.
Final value 0.6 angstrom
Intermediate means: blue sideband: 6.12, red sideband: 6.26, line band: 6.06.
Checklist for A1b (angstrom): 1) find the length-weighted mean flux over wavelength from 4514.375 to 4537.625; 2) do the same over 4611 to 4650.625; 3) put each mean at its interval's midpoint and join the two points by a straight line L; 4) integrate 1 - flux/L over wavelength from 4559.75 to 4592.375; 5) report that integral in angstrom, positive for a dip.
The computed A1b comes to -0.73 angstrom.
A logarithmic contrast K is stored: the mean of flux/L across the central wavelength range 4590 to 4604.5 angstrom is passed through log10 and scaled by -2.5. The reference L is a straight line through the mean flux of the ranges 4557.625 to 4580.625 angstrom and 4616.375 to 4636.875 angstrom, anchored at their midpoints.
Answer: 0.03 mag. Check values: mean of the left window 6.26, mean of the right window 6.38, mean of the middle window 6.12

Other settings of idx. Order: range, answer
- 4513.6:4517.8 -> 6.43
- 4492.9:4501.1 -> 5.78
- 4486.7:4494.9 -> 5.88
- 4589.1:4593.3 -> 6.17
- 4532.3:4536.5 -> 5.74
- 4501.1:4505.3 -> 6.3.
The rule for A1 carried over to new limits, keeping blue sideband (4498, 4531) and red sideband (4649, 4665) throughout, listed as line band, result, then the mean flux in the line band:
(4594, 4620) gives -0.7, 6.28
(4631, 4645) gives 0.1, 6.1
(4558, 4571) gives -0.4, 6.33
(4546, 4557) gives 0.4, 5.88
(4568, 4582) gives -0.1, 6.19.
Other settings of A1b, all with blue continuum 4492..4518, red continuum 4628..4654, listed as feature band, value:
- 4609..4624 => -0.8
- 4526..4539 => 1.2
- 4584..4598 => 0.2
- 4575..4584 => 0.1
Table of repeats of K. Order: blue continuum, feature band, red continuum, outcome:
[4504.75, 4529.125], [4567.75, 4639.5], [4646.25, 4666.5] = -0.02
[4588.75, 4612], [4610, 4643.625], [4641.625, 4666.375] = -0.03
